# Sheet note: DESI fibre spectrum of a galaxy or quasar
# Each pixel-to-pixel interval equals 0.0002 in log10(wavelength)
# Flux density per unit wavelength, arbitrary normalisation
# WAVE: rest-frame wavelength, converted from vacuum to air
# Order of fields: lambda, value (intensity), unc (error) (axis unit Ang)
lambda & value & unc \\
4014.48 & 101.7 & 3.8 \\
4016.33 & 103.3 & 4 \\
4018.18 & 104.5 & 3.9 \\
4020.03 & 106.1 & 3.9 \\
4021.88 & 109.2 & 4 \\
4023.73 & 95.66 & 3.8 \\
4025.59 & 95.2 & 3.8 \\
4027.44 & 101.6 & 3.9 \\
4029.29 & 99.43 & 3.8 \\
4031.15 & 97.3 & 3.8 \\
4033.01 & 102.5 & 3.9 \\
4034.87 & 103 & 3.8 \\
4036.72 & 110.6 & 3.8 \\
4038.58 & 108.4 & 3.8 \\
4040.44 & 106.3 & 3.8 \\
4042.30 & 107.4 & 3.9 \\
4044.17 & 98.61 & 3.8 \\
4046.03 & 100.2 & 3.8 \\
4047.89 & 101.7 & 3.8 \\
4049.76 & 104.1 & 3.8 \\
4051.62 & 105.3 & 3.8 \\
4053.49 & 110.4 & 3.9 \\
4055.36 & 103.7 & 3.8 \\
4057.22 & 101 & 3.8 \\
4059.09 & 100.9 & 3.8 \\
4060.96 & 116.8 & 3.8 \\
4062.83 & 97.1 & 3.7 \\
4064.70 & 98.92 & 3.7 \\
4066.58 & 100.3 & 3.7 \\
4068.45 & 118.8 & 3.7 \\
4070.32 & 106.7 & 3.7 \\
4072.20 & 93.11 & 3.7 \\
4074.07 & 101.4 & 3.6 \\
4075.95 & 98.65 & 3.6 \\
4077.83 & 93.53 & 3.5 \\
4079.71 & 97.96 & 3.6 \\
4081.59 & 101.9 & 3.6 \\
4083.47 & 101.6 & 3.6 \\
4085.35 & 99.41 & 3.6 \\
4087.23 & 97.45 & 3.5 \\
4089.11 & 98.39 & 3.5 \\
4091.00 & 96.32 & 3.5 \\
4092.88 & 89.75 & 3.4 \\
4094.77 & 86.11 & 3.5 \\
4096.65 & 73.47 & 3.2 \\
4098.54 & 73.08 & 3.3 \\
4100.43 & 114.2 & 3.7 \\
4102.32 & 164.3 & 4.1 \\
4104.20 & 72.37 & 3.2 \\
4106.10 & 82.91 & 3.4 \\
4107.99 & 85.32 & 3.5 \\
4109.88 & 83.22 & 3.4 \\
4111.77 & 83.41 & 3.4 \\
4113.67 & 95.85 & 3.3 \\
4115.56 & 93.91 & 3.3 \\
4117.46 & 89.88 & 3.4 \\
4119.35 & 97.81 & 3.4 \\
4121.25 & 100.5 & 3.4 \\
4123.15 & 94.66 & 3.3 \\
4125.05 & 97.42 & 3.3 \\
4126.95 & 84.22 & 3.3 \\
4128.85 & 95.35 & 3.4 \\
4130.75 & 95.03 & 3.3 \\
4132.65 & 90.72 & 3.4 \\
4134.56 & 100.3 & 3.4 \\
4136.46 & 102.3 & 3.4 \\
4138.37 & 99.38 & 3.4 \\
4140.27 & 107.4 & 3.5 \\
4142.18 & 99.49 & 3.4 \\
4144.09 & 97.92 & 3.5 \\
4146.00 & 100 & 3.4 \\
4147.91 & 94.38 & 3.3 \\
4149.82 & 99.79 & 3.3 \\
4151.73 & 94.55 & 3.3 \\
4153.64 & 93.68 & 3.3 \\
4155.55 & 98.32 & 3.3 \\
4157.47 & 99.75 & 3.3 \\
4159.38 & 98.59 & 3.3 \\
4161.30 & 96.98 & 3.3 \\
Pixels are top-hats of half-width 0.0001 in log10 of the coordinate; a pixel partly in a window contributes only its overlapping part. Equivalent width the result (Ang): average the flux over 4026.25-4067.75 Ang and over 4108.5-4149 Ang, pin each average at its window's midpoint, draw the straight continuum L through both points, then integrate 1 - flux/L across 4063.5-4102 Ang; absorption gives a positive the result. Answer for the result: 0.69 Ang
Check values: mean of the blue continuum 103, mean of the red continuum 95.3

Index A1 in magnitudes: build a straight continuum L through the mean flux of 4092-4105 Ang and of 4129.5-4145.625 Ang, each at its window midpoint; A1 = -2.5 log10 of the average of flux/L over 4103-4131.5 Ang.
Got 0.08 mag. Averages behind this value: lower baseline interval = 96.5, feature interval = 90.8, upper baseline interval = 99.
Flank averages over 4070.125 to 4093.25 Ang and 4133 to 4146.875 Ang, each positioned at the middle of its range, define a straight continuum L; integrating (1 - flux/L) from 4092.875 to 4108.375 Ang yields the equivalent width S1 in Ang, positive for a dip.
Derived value 0.8 Ang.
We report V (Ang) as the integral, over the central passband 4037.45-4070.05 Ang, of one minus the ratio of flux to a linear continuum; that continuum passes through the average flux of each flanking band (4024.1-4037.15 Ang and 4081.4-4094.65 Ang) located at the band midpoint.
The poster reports -1.8 Ang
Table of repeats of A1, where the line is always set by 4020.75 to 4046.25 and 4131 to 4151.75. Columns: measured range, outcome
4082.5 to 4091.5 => 0.022 mag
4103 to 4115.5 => 0.159 mag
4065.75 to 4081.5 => -0.001 mag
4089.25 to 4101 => 0.136 mag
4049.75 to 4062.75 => -0.040 mag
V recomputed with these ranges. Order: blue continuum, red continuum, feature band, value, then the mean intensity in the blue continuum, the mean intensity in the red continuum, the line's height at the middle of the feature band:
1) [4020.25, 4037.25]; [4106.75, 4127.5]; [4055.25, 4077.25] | -1.3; 102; 91.5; 97.3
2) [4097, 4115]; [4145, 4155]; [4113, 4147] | -0.4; 94.2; 96.6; 95.5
